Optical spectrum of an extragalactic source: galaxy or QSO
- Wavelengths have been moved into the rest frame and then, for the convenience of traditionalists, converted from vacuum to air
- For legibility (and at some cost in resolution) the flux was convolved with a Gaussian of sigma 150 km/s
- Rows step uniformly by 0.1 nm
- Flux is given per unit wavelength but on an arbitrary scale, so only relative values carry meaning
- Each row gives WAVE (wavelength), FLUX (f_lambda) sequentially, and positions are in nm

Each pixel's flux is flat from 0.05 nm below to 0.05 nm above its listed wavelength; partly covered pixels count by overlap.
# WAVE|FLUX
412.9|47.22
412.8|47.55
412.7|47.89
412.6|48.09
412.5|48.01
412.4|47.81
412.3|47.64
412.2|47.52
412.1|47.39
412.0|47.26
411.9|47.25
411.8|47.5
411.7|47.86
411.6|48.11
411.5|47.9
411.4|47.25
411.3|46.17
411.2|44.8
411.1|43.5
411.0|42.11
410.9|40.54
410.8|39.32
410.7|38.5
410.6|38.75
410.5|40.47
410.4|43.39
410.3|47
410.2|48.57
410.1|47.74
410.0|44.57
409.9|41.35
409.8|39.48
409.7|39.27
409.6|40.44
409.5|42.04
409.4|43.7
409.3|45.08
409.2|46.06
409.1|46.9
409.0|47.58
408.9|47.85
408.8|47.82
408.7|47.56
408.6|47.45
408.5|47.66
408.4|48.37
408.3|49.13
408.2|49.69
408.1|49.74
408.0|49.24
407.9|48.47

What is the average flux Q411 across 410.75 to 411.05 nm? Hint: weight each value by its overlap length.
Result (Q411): 40.7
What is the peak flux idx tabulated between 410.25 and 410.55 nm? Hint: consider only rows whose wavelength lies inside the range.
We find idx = 47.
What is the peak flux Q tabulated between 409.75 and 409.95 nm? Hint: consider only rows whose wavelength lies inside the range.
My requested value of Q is 41.35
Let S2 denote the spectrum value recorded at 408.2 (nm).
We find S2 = 49.69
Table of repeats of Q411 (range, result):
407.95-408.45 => 49.2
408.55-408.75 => 47.5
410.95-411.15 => 42.8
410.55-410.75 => 38.6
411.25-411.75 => 47.5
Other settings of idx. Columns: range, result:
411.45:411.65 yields 48.11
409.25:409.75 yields 45.08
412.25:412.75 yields 48.09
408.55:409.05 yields 47.85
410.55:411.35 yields 46.17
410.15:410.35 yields 48.57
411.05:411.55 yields 47.9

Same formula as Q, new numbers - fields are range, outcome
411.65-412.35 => 47.86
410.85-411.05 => 42.11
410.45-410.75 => 40.47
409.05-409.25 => 46.9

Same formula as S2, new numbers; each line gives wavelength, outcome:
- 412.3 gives 47.64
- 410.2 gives 48.57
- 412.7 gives 47.89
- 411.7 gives 47.86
